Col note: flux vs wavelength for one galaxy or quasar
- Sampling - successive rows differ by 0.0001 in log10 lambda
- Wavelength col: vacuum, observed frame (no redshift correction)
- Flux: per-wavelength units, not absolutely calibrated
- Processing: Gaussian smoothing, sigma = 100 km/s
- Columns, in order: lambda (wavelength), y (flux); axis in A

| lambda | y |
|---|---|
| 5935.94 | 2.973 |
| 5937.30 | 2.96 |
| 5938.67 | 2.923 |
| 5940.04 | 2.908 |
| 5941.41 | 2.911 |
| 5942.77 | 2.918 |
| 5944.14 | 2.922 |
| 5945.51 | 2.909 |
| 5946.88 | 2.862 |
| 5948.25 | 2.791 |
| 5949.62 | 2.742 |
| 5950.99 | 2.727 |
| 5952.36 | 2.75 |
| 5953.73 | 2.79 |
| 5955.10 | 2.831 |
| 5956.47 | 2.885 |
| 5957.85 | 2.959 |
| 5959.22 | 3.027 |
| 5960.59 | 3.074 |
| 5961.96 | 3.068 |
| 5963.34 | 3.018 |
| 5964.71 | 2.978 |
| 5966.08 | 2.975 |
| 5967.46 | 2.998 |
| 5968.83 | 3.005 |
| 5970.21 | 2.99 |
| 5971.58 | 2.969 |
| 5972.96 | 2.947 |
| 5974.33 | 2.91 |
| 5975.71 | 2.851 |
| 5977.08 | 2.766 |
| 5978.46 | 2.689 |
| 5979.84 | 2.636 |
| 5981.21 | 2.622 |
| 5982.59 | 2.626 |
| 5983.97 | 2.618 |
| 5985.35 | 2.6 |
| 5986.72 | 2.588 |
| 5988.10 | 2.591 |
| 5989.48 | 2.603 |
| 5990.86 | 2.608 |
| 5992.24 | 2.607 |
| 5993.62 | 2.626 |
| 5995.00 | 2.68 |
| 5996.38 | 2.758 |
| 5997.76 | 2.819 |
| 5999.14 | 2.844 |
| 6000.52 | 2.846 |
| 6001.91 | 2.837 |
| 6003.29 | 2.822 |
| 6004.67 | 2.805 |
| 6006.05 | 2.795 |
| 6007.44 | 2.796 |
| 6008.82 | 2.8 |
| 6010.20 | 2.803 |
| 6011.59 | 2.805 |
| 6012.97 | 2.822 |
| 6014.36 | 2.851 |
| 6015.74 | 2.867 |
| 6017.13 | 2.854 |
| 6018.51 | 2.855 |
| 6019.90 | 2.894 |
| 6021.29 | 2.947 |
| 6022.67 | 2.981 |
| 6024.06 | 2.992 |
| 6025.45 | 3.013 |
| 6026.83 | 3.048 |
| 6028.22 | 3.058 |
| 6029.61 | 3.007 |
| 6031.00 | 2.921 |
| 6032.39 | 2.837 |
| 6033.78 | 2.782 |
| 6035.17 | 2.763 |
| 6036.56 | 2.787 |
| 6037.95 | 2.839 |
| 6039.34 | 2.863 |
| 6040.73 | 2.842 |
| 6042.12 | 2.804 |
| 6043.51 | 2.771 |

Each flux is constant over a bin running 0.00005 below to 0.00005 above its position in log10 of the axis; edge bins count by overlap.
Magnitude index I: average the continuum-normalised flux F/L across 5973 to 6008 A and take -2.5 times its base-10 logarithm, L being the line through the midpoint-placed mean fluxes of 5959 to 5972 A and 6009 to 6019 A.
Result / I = 0.08 mag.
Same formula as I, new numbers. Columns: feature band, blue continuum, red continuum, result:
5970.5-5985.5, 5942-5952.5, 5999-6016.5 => 0.026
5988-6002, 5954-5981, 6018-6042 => 0.078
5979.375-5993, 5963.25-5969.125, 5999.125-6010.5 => 0.115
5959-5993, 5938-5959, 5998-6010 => 0.011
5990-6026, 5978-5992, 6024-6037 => -0.019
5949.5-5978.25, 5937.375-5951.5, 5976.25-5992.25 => -0.063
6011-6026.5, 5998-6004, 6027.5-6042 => -0.020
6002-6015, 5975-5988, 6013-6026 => 0.010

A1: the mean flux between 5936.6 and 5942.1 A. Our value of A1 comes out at 2.93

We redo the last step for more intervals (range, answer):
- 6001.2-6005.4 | 2.82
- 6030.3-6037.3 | 2.82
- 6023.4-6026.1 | 3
